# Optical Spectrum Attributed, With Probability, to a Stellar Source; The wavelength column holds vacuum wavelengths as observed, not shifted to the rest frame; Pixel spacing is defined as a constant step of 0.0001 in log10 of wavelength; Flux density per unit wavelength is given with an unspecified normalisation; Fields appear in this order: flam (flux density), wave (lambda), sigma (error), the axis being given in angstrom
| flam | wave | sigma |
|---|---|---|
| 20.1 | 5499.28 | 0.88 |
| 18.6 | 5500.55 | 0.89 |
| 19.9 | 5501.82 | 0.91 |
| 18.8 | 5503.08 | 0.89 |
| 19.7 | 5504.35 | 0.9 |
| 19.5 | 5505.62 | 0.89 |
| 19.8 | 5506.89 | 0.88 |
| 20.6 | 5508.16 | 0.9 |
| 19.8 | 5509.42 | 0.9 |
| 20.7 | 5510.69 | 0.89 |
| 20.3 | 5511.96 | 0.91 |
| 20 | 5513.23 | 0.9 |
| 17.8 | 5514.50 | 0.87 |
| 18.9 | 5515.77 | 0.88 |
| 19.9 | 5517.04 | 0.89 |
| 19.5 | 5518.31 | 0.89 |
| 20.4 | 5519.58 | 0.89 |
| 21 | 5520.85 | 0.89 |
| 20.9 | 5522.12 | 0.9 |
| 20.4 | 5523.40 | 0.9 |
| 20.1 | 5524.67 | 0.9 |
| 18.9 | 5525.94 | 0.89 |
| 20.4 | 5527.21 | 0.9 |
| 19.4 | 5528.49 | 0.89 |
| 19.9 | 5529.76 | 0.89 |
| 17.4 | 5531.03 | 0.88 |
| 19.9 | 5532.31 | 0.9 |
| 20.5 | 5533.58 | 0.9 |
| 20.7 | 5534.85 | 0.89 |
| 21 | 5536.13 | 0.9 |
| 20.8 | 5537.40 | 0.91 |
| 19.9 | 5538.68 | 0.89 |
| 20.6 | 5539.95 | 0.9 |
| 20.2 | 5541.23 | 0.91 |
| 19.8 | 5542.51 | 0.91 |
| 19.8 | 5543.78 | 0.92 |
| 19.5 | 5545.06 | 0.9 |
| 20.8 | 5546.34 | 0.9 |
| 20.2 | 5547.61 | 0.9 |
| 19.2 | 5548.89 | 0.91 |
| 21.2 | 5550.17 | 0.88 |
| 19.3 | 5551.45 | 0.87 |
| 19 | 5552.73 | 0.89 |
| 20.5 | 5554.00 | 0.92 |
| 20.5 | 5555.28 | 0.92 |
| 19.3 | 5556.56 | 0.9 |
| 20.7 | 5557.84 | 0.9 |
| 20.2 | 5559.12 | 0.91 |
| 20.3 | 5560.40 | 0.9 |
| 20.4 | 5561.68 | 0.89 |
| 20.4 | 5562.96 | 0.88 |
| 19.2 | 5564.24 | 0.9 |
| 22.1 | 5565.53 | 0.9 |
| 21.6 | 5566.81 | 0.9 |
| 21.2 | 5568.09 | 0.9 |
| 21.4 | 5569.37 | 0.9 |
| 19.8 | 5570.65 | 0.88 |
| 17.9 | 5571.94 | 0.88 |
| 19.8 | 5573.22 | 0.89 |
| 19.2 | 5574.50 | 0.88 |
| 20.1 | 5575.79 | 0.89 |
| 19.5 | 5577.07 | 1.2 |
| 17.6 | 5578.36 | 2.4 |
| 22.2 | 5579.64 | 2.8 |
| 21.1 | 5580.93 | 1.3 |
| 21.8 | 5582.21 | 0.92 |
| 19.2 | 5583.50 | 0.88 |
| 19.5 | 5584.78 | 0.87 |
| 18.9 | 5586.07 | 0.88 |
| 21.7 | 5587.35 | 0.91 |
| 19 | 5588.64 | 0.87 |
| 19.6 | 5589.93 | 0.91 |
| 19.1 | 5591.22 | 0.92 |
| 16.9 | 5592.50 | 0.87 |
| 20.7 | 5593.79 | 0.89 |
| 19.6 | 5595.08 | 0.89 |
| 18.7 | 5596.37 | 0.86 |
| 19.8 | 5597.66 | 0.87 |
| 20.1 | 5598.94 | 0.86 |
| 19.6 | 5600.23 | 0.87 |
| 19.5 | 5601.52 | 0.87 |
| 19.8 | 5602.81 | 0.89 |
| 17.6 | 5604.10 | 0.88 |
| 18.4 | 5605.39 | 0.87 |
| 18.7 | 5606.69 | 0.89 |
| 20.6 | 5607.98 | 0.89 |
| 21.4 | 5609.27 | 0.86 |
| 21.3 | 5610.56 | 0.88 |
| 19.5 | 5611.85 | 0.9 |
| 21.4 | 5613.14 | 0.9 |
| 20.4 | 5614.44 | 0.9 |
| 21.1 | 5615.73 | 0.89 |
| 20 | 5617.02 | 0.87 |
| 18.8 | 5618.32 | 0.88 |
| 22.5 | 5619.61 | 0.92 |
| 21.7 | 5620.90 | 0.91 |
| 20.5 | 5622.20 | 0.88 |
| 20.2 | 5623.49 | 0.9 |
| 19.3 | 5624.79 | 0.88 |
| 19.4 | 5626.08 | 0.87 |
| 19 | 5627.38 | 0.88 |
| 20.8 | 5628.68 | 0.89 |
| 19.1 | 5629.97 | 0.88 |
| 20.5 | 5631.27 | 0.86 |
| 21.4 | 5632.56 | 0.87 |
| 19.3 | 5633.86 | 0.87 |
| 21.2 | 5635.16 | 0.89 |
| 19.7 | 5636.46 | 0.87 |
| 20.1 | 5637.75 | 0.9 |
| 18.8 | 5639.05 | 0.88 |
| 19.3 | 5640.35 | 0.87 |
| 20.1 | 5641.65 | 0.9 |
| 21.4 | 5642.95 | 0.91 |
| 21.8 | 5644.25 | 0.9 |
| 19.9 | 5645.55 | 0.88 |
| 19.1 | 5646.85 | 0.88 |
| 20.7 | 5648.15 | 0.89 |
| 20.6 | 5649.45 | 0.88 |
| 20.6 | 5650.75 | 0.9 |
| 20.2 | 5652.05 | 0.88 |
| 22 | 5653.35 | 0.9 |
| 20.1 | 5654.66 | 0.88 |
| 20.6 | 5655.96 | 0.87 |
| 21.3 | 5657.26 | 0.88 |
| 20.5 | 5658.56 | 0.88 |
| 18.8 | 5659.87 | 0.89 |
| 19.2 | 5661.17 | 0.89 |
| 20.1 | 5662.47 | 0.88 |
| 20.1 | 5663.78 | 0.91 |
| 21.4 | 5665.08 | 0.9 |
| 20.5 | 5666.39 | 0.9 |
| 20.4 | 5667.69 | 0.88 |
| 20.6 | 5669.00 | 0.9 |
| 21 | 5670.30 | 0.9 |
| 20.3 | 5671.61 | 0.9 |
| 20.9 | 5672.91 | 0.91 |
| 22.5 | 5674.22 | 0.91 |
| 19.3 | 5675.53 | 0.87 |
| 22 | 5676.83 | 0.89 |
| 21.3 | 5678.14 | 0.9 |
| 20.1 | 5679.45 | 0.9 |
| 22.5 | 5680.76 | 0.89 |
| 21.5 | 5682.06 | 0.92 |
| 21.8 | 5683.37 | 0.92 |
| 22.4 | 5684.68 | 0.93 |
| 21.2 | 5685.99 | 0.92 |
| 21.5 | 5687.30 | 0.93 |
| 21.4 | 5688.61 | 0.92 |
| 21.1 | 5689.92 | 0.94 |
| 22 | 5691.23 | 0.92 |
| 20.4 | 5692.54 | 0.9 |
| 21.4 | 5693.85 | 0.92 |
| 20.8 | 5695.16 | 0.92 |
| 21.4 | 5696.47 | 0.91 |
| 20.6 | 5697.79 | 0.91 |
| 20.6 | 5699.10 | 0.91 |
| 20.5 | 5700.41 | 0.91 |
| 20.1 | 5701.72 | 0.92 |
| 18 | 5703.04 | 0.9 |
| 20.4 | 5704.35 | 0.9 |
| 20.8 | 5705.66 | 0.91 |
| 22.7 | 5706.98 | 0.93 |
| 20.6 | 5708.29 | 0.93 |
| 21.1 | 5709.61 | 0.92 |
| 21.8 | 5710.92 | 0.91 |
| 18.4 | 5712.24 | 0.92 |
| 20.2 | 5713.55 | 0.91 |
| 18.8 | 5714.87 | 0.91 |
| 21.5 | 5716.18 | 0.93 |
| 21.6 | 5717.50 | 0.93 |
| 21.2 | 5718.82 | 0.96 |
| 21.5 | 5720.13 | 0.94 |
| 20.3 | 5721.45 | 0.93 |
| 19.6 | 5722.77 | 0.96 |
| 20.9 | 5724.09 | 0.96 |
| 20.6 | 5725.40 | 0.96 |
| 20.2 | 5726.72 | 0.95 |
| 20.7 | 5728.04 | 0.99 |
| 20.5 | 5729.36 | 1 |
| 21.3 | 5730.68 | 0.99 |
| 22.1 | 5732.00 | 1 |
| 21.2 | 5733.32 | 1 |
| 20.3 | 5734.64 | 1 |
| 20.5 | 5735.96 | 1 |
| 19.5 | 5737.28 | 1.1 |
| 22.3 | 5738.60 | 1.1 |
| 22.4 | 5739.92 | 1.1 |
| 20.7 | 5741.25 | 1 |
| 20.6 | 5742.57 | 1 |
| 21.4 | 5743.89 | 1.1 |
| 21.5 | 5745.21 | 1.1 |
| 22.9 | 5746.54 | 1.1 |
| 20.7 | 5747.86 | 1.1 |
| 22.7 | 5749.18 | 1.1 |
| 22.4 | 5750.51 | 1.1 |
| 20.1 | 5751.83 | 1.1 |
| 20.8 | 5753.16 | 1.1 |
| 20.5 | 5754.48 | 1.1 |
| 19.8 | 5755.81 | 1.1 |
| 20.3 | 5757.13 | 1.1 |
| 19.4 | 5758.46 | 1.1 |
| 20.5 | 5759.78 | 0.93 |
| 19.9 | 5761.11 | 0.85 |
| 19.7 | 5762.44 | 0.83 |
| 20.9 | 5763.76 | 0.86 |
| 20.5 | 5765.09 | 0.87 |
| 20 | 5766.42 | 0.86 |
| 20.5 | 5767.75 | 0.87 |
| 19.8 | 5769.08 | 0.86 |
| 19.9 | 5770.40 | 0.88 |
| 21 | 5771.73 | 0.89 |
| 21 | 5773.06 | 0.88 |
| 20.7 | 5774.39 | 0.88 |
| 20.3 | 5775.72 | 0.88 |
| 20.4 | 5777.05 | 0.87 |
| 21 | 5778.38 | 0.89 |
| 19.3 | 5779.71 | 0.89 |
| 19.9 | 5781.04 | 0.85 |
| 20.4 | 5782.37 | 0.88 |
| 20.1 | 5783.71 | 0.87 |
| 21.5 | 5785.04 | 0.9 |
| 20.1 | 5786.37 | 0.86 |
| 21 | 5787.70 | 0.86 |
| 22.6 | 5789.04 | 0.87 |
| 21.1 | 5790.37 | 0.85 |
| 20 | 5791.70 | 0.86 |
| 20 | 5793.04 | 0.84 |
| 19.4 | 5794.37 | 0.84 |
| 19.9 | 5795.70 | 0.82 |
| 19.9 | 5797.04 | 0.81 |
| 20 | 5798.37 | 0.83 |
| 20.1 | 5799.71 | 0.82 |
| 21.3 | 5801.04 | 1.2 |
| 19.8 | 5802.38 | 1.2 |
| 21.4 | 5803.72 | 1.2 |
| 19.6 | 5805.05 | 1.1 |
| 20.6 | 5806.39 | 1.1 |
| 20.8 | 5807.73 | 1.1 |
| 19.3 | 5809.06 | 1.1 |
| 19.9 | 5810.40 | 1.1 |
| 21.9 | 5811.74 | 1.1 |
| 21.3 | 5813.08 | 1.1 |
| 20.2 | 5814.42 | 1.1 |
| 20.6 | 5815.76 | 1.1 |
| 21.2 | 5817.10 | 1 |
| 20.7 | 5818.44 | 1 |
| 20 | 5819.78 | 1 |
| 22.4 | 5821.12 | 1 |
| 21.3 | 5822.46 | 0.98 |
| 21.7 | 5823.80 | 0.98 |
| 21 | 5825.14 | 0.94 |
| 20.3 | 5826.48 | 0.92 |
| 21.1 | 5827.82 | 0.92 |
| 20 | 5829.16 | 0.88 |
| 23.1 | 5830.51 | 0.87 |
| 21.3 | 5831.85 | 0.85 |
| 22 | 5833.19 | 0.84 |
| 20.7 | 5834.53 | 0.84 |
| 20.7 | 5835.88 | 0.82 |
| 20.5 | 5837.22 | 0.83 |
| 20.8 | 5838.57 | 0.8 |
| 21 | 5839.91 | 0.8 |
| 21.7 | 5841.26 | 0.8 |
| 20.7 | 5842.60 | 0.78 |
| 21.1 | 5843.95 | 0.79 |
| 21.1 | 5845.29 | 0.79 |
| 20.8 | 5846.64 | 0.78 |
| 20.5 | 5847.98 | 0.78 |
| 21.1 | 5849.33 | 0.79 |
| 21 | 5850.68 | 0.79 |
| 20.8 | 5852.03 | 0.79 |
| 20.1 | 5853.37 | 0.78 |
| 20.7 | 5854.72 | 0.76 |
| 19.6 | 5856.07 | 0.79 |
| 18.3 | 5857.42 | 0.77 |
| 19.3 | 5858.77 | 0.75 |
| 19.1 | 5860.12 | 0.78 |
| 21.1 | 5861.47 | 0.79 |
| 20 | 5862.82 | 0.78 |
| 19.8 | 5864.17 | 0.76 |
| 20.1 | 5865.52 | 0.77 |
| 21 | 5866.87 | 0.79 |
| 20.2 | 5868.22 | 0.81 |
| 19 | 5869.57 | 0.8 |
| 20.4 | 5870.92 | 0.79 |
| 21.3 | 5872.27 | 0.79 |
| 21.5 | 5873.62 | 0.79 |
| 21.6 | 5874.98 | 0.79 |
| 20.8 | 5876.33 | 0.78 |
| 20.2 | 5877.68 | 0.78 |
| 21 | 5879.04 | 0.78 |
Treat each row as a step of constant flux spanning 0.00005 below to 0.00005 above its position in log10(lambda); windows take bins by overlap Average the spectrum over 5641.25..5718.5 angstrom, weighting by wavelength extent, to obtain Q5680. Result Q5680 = 20.8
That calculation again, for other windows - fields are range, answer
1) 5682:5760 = 20.9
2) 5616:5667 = 20.3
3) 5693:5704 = 20.4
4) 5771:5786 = 20.5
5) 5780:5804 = 20.4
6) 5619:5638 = 20.3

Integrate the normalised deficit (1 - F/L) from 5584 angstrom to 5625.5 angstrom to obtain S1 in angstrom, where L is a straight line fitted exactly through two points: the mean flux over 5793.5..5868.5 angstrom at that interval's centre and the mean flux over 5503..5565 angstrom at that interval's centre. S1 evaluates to 0.5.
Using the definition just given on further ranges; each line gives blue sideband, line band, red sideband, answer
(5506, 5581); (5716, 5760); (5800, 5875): -1.06 angstrom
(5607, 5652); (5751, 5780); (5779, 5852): 0.44 angstrom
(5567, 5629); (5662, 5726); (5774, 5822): -2.04 angstrom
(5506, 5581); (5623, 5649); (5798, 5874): 0.23 angstrom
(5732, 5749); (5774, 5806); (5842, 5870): 0.65 angstrom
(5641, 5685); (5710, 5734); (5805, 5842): 0.14 angstrom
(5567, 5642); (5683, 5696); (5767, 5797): -0.78 angstrom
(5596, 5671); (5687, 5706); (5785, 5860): -0.34 angstrom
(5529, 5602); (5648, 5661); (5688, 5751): 0.02 angstrom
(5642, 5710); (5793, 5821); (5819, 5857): 0.67 angstrom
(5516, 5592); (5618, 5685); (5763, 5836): -0.76 angstrom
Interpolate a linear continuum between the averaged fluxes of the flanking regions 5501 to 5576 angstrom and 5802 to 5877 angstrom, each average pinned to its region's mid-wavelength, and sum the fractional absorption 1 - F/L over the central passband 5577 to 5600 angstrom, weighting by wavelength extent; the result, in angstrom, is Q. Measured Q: 0.5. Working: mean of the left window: 20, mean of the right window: 20.7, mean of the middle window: 19.7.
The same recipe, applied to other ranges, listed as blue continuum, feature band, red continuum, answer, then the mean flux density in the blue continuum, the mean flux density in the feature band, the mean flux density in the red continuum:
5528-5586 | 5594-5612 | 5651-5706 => 0.6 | 20.1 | 19.6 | 20.8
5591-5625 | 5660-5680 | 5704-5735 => -0.2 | 19.9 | 20.6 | 20.8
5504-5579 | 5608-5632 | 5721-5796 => -0.2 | 20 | 20.4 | 20.7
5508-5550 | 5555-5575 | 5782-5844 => -0.2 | 20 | 20.3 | 20.8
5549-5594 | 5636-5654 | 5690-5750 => 0.1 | 20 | 20.3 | 20.9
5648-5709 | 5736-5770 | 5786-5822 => -0.2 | 20.8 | 20.8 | 20.6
